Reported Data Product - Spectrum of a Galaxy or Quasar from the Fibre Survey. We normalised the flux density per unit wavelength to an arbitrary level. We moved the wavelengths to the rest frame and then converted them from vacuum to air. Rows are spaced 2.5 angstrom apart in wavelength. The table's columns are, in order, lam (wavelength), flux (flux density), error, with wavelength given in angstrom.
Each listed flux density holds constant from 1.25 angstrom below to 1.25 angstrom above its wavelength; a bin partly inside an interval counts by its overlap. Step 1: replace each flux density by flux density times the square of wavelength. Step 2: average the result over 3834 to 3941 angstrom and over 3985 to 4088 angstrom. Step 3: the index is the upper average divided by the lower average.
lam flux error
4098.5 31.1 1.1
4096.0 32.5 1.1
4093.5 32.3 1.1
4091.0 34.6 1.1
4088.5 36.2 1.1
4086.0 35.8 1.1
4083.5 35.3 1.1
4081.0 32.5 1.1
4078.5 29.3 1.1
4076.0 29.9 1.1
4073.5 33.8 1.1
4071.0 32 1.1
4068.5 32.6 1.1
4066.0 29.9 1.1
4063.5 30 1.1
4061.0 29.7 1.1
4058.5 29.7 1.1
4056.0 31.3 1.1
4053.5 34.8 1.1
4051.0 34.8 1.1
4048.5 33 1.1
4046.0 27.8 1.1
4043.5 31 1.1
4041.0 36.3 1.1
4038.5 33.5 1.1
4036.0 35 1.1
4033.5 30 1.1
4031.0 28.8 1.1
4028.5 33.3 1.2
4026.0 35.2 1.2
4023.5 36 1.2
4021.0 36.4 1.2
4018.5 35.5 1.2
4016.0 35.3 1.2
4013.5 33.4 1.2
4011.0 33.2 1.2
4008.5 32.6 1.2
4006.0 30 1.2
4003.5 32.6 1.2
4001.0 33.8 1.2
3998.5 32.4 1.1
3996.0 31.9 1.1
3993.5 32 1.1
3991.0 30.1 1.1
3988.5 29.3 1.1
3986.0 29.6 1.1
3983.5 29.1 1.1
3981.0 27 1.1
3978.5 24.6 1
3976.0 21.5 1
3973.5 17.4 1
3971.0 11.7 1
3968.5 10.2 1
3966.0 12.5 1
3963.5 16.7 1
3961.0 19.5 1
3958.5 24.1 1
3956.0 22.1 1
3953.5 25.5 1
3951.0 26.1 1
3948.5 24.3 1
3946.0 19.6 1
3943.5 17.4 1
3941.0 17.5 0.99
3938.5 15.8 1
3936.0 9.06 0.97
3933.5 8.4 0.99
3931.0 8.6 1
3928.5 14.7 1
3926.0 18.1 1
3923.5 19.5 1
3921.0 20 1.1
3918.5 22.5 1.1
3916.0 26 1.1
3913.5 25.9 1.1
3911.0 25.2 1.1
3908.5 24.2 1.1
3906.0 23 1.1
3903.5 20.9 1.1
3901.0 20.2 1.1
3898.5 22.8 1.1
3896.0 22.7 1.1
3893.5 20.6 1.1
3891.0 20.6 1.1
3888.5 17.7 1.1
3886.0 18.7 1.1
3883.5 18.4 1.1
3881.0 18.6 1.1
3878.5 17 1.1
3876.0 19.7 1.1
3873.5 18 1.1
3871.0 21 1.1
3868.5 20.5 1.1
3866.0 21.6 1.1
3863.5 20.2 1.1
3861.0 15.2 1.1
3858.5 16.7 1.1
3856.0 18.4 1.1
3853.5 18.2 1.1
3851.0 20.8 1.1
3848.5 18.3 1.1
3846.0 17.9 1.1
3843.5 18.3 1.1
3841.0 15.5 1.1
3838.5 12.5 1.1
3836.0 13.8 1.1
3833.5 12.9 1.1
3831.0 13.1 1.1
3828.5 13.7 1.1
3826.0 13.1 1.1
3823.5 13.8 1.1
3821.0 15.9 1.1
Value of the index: 1.88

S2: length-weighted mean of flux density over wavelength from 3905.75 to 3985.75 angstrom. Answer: 19.7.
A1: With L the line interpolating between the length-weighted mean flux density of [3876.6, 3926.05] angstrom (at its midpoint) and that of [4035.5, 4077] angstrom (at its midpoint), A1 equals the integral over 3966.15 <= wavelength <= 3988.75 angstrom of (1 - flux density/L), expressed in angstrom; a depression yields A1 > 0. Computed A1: 4.4 angstrom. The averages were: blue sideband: 21.2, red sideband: 32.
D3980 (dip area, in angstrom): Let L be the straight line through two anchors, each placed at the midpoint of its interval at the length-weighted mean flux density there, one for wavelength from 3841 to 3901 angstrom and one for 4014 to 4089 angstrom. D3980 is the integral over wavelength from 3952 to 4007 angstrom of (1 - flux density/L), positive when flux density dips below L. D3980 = 5.7 angstrom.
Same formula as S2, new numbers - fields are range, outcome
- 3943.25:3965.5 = 21.6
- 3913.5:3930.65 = 19.9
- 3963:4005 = 25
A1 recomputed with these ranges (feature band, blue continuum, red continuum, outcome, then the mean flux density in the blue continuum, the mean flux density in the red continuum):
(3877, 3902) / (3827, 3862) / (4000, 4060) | 0.61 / 16.1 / 33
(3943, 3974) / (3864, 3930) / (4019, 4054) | 8.29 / 20.6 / 33.3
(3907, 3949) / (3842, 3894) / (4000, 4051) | 9.61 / 18.8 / 33.2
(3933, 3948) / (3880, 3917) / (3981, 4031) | 6.11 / 21.7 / 32.5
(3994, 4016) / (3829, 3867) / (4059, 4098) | -4.21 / 16.8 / 32.3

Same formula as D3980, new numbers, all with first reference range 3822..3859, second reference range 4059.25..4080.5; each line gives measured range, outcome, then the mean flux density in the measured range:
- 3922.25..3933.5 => 3.68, 14.5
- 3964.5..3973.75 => 4.46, 12.6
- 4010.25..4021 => -2.86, 34.6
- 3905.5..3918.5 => -2.68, 24.7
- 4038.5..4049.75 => -1.15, 32.2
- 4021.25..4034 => -2.26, 33.1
